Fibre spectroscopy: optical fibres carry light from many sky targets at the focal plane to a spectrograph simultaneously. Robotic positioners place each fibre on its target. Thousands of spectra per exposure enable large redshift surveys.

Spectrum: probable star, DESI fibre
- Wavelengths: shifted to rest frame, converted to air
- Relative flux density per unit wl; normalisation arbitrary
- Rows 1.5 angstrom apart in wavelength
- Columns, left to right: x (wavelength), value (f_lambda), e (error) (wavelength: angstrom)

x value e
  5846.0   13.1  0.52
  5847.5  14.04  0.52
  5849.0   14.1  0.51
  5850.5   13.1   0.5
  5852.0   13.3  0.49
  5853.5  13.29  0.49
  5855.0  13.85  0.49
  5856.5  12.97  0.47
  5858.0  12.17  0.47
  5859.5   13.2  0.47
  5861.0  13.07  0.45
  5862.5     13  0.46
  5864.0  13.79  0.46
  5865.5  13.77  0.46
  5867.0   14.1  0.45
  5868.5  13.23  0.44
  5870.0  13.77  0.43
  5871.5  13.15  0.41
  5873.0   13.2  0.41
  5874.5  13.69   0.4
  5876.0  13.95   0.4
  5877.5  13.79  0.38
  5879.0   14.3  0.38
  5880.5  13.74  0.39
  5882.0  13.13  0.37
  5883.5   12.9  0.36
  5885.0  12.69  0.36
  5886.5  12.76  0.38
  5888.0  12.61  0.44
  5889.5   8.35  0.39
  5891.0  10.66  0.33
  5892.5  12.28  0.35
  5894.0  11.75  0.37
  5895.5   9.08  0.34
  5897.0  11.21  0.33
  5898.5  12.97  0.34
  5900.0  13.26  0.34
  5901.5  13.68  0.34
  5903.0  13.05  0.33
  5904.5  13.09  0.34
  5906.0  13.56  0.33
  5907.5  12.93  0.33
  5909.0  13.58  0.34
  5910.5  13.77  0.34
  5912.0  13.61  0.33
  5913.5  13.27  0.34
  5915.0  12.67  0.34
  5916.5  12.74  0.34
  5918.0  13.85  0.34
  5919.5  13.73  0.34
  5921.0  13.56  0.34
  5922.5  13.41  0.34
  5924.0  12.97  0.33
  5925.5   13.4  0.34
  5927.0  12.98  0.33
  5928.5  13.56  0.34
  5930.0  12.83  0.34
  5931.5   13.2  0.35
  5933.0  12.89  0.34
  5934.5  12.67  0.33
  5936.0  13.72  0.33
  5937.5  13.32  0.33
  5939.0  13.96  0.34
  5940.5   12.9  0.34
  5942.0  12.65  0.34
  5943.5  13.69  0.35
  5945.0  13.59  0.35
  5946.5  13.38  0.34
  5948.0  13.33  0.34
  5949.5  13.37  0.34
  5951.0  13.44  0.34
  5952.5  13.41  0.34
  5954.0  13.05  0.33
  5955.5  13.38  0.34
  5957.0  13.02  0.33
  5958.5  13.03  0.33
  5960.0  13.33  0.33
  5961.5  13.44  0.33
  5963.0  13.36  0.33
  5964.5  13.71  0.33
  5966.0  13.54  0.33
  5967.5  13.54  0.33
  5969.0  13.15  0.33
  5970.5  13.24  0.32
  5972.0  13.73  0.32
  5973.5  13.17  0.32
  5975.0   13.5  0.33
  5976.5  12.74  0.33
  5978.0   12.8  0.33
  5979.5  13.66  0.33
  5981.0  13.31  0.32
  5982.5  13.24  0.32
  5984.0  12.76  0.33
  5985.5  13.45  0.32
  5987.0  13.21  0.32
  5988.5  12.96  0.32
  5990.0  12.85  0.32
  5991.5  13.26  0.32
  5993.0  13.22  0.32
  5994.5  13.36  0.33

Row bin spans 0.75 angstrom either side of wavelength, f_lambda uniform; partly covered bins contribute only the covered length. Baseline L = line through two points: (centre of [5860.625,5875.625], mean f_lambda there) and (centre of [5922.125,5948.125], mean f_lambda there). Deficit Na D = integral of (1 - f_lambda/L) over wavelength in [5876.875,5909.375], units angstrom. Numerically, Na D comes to 2.2 angstrom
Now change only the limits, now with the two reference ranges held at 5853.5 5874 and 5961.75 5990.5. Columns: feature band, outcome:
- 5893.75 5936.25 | 0.9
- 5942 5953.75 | -0.1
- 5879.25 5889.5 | 0.5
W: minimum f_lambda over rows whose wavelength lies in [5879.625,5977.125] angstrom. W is 8.35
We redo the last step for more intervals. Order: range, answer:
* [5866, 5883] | 13.13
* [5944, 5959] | 13.02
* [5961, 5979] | 12.74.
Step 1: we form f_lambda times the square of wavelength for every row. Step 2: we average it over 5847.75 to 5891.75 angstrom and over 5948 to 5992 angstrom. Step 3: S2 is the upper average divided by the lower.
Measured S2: 1.0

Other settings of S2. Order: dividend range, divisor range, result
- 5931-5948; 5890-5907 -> 1.10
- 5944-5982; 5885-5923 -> 1.08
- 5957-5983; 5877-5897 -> 1.13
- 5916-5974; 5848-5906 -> 1.06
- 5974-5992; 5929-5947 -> 1.01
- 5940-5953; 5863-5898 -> 1.07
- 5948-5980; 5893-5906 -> 1.10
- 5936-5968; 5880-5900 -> 1.15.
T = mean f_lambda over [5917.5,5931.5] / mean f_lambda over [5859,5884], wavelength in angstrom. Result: 1.0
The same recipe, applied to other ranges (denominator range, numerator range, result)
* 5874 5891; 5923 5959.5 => 1.04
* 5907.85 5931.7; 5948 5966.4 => 1.00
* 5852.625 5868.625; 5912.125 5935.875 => 0.99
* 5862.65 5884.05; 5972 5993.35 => 0.97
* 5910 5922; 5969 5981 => 0.99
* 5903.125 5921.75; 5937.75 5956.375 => 1.00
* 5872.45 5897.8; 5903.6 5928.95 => 1.08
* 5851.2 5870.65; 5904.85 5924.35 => 1.00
